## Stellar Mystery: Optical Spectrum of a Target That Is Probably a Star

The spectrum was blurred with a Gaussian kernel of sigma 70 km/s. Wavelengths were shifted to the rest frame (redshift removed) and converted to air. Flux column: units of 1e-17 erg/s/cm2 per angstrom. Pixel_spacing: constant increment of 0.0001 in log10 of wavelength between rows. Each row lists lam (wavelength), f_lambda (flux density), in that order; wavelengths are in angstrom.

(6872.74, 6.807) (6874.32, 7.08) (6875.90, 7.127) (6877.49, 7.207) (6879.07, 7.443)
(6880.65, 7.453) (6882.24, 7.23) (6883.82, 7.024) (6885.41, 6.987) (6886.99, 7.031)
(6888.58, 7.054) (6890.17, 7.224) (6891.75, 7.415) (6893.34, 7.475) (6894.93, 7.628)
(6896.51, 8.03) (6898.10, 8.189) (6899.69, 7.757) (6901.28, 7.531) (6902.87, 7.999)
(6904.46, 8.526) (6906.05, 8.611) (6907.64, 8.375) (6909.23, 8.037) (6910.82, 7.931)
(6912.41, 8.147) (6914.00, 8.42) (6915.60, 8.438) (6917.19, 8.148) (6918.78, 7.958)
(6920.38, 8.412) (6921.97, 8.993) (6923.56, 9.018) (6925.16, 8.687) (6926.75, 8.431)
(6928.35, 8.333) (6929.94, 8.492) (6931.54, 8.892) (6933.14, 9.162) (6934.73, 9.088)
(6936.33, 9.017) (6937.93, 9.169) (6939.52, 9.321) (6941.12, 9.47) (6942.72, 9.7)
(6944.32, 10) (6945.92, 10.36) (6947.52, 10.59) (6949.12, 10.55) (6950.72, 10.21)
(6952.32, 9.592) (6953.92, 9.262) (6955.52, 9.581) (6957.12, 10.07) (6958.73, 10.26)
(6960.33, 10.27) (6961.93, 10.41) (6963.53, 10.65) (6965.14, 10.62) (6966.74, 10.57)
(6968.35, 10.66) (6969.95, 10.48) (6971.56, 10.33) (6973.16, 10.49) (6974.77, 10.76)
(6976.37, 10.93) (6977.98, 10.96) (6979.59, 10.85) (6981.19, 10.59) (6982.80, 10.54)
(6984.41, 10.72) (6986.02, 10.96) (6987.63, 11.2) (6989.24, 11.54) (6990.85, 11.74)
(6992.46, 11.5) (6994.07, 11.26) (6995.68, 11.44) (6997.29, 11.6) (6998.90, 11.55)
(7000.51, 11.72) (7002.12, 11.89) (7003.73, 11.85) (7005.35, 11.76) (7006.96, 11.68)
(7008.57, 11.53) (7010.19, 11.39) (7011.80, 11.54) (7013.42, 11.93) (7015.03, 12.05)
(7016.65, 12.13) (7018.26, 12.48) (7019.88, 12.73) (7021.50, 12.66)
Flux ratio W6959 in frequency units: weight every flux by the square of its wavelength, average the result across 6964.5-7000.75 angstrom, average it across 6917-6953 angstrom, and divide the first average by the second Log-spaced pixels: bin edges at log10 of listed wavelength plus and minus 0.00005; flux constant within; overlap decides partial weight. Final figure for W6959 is 1.2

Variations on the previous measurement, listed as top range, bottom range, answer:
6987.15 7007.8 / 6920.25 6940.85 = 1.33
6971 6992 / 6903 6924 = 1.33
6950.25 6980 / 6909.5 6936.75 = 1.23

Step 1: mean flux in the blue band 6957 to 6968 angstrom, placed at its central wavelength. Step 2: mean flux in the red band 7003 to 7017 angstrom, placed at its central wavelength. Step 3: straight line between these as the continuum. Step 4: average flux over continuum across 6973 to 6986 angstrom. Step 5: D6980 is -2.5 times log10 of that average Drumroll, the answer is 0.01 mag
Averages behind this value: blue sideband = 10.4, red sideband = 11.7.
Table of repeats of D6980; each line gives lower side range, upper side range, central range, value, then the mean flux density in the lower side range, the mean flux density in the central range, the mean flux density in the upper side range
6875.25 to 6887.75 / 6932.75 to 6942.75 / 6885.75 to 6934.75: 0.012 mag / 7.19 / 8.15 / 9.25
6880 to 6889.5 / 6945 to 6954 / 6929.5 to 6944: 0.044 mag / 7.12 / 9.19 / 10.2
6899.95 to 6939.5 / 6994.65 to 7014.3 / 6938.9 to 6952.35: -0.060 mag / 8.5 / 10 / 11.7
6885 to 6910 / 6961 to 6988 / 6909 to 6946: 0.012 mag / 7.75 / 8.8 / 10.7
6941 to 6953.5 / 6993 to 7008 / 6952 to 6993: 0.022 mag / 10.1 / 10.6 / 11.6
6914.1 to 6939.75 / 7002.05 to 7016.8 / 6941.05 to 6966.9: -0.048 mag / 8.7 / 10.1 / 11.8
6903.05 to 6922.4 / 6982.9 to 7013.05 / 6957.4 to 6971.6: -0.024 mag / 8.31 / 10.5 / 11.5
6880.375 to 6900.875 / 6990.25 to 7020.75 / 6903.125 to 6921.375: -0.005 mag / 7.42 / 8.27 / 11.8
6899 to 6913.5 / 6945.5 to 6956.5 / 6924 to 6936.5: 0.046 mag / 8.11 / 8.75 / 10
